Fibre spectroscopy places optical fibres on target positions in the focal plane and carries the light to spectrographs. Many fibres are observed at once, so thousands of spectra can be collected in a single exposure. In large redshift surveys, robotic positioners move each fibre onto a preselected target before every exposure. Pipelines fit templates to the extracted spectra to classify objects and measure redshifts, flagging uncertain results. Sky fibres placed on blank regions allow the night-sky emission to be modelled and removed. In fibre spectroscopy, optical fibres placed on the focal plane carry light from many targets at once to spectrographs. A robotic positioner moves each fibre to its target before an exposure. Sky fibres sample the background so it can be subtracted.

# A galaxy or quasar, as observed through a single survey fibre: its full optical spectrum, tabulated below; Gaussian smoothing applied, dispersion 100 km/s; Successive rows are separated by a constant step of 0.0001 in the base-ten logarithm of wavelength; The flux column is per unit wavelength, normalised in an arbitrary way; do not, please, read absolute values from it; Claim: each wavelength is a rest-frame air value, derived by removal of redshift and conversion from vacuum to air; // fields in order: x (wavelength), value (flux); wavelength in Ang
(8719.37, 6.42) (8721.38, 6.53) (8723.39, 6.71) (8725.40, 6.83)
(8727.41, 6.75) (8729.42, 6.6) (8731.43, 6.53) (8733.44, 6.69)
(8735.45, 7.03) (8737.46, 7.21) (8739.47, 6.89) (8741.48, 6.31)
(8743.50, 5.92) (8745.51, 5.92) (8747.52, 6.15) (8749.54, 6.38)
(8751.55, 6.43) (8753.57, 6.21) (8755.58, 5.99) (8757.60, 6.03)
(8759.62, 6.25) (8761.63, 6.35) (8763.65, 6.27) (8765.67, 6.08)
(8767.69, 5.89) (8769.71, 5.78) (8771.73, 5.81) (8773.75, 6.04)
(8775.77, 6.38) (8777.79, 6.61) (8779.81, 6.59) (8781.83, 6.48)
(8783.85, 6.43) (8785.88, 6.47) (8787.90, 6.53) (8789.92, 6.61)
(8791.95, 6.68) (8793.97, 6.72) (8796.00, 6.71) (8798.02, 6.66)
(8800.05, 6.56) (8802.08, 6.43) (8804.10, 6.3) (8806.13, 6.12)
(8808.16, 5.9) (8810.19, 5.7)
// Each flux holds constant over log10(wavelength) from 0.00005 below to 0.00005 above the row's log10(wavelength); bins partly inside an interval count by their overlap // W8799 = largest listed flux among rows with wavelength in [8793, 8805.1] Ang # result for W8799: 6.72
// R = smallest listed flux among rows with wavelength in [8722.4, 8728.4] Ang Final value 6.71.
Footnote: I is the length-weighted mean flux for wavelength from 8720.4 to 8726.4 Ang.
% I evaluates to 6.69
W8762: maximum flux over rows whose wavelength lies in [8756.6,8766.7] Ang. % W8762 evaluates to 6.35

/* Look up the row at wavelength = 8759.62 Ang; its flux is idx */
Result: 6.25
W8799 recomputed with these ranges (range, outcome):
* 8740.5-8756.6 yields 6.43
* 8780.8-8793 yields 6.68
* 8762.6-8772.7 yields 6.27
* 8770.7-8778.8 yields 6.61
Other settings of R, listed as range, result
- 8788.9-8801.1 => 6.56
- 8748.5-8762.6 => 5.99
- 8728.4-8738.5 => 6.53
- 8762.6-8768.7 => 5.89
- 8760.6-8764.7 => 6.27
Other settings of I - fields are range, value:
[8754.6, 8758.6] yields 6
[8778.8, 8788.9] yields 6.5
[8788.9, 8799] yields 6.68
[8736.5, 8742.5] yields 6.8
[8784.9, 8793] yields 6.58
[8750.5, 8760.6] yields 6.18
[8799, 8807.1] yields 6.35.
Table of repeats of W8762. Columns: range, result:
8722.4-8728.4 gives 6.83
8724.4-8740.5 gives 7.21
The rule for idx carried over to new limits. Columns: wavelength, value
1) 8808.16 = 5.9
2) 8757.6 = 6.03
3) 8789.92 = 6.61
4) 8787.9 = 6.53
